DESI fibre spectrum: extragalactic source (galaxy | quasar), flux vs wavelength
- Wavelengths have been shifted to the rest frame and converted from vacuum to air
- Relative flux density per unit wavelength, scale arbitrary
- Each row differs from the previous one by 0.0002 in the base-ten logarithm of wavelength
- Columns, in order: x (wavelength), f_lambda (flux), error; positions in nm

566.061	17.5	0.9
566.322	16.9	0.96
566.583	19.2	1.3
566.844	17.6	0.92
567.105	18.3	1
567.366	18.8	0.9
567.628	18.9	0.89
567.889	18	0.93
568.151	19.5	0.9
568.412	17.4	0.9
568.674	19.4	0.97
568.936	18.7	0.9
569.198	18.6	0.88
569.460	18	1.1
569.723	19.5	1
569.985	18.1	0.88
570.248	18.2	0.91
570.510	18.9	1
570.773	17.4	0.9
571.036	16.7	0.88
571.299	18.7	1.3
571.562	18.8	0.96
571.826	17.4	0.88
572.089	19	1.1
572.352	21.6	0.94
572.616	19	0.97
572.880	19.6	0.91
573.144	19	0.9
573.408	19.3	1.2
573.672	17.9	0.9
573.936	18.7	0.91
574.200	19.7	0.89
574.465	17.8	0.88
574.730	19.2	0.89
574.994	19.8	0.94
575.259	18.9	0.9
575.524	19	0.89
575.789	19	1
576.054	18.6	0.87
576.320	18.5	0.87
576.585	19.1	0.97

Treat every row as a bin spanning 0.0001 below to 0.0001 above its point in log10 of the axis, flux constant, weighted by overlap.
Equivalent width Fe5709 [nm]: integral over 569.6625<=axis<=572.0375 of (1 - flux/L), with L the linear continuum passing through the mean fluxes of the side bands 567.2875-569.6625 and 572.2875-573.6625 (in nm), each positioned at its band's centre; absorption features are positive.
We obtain 0.11 nm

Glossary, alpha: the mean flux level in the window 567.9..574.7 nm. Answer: 18.7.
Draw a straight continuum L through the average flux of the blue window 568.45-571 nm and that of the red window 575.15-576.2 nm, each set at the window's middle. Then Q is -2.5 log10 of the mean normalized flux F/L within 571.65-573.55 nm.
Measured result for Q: -0.035 mag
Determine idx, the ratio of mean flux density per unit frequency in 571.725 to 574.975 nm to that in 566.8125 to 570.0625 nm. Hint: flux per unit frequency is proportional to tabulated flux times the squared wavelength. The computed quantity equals 1.0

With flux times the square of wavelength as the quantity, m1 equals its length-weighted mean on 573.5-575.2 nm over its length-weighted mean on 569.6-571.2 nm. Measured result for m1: 1.1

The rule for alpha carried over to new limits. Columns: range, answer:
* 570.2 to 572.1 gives 18.1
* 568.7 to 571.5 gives 18.3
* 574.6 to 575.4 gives 19.3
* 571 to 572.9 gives 18.9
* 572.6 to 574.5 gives 18.9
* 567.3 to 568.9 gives 18.7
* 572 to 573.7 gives 19.4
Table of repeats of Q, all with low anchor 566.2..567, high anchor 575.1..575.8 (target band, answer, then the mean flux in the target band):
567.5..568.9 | -0.03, 18.7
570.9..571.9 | 0.04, 17.9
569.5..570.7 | -0.01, 18.6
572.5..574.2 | -0.01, 19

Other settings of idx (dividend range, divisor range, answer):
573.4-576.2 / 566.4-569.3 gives 1.04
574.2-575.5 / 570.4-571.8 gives 1.07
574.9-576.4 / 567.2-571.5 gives 1.05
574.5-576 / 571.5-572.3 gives 1.03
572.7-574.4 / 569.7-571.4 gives 1.06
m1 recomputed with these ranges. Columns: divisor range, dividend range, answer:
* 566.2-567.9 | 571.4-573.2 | 1.07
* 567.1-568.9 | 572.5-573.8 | 1.04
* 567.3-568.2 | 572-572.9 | 1.08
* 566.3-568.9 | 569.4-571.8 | 1.00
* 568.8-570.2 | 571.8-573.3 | 1.06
